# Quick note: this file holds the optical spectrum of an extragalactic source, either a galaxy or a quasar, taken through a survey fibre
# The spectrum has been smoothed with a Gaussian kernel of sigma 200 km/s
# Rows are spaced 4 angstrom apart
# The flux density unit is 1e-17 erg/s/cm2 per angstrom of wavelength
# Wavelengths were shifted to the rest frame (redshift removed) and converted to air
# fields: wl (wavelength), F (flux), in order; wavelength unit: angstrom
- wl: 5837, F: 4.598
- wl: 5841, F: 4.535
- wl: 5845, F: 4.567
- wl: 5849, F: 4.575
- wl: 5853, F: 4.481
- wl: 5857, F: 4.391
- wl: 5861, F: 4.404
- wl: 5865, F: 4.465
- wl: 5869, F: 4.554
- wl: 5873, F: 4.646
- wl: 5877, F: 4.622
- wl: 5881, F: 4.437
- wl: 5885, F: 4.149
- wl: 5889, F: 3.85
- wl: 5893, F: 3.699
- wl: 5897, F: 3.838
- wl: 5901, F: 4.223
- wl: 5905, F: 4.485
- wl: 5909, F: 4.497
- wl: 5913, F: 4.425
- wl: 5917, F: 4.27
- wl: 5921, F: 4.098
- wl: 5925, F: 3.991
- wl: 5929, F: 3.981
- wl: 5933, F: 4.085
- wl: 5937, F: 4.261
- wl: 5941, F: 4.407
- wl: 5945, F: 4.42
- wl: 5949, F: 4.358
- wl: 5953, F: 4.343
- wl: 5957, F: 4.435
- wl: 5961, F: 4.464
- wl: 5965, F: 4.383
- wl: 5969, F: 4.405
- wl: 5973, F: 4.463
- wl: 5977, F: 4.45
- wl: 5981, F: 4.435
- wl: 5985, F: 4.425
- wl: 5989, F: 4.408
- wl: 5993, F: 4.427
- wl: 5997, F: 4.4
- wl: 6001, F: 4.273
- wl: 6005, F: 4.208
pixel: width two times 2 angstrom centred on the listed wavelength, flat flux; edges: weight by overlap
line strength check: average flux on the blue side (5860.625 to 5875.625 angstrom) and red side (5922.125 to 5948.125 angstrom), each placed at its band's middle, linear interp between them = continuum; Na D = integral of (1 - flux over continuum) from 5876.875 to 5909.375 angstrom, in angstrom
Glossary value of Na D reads 1.8 angstrom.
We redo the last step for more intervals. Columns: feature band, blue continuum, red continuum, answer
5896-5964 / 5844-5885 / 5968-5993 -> 2.8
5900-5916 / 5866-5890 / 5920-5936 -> -0.8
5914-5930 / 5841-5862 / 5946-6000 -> 1.2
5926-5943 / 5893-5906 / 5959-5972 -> 0.4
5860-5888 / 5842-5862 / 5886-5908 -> -1.1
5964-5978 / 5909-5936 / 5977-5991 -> -0.2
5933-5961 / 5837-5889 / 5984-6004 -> 0.3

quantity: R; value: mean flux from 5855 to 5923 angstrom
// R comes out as 4.3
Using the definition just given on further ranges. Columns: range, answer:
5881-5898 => 3.95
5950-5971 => 4.4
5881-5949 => 4.18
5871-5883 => 4.57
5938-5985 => 4.41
